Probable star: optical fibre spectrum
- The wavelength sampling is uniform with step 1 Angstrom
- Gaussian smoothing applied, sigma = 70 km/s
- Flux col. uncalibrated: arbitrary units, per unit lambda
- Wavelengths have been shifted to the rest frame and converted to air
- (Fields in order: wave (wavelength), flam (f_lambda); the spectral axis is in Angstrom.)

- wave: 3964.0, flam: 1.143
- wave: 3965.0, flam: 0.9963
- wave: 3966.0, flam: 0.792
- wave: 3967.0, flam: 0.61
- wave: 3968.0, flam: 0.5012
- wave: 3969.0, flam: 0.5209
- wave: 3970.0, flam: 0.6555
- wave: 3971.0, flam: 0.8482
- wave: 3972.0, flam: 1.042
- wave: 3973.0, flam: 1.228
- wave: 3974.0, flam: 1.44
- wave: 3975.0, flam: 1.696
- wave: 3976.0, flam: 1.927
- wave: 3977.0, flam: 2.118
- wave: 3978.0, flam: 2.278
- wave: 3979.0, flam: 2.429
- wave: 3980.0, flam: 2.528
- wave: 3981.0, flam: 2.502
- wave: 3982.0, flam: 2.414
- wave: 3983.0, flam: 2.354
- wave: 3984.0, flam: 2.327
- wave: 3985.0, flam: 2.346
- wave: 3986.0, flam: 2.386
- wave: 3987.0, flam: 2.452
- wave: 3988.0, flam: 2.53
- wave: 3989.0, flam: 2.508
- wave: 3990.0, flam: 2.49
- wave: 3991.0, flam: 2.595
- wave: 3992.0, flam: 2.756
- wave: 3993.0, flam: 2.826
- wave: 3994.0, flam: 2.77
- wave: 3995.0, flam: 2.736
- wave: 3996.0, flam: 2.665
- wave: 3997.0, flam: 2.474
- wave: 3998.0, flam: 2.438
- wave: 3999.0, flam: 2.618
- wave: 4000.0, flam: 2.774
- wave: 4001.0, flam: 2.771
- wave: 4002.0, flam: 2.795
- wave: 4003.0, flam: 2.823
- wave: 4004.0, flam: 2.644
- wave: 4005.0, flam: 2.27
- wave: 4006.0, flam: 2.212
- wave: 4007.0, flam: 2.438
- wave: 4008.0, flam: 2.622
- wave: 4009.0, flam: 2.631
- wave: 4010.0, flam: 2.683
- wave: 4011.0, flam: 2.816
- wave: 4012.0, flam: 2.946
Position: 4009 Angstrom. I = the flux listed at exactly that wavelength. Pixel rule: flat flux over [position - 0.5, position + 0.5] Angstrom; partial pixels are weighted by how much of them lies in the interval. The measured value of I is 2.631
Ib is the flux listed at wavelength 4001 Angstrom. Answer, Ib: 2.771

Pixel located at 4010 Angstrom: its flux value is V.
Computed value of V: 2.683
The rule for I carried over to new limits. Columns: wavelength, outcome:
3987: 2.452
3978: 2.278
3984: 2.327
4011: 2.816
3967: 0.61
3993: 2.826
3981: 2.502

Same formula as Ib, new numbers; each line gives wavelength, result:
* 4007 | 2.438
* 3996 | 2.665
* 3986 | 2.386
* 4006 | 2.212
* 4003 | 2.823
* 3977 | 2.118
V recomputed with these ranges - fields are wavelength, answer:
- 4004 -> 2.644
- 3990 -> 2.49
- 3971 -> 0.8482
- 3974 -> 1.44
